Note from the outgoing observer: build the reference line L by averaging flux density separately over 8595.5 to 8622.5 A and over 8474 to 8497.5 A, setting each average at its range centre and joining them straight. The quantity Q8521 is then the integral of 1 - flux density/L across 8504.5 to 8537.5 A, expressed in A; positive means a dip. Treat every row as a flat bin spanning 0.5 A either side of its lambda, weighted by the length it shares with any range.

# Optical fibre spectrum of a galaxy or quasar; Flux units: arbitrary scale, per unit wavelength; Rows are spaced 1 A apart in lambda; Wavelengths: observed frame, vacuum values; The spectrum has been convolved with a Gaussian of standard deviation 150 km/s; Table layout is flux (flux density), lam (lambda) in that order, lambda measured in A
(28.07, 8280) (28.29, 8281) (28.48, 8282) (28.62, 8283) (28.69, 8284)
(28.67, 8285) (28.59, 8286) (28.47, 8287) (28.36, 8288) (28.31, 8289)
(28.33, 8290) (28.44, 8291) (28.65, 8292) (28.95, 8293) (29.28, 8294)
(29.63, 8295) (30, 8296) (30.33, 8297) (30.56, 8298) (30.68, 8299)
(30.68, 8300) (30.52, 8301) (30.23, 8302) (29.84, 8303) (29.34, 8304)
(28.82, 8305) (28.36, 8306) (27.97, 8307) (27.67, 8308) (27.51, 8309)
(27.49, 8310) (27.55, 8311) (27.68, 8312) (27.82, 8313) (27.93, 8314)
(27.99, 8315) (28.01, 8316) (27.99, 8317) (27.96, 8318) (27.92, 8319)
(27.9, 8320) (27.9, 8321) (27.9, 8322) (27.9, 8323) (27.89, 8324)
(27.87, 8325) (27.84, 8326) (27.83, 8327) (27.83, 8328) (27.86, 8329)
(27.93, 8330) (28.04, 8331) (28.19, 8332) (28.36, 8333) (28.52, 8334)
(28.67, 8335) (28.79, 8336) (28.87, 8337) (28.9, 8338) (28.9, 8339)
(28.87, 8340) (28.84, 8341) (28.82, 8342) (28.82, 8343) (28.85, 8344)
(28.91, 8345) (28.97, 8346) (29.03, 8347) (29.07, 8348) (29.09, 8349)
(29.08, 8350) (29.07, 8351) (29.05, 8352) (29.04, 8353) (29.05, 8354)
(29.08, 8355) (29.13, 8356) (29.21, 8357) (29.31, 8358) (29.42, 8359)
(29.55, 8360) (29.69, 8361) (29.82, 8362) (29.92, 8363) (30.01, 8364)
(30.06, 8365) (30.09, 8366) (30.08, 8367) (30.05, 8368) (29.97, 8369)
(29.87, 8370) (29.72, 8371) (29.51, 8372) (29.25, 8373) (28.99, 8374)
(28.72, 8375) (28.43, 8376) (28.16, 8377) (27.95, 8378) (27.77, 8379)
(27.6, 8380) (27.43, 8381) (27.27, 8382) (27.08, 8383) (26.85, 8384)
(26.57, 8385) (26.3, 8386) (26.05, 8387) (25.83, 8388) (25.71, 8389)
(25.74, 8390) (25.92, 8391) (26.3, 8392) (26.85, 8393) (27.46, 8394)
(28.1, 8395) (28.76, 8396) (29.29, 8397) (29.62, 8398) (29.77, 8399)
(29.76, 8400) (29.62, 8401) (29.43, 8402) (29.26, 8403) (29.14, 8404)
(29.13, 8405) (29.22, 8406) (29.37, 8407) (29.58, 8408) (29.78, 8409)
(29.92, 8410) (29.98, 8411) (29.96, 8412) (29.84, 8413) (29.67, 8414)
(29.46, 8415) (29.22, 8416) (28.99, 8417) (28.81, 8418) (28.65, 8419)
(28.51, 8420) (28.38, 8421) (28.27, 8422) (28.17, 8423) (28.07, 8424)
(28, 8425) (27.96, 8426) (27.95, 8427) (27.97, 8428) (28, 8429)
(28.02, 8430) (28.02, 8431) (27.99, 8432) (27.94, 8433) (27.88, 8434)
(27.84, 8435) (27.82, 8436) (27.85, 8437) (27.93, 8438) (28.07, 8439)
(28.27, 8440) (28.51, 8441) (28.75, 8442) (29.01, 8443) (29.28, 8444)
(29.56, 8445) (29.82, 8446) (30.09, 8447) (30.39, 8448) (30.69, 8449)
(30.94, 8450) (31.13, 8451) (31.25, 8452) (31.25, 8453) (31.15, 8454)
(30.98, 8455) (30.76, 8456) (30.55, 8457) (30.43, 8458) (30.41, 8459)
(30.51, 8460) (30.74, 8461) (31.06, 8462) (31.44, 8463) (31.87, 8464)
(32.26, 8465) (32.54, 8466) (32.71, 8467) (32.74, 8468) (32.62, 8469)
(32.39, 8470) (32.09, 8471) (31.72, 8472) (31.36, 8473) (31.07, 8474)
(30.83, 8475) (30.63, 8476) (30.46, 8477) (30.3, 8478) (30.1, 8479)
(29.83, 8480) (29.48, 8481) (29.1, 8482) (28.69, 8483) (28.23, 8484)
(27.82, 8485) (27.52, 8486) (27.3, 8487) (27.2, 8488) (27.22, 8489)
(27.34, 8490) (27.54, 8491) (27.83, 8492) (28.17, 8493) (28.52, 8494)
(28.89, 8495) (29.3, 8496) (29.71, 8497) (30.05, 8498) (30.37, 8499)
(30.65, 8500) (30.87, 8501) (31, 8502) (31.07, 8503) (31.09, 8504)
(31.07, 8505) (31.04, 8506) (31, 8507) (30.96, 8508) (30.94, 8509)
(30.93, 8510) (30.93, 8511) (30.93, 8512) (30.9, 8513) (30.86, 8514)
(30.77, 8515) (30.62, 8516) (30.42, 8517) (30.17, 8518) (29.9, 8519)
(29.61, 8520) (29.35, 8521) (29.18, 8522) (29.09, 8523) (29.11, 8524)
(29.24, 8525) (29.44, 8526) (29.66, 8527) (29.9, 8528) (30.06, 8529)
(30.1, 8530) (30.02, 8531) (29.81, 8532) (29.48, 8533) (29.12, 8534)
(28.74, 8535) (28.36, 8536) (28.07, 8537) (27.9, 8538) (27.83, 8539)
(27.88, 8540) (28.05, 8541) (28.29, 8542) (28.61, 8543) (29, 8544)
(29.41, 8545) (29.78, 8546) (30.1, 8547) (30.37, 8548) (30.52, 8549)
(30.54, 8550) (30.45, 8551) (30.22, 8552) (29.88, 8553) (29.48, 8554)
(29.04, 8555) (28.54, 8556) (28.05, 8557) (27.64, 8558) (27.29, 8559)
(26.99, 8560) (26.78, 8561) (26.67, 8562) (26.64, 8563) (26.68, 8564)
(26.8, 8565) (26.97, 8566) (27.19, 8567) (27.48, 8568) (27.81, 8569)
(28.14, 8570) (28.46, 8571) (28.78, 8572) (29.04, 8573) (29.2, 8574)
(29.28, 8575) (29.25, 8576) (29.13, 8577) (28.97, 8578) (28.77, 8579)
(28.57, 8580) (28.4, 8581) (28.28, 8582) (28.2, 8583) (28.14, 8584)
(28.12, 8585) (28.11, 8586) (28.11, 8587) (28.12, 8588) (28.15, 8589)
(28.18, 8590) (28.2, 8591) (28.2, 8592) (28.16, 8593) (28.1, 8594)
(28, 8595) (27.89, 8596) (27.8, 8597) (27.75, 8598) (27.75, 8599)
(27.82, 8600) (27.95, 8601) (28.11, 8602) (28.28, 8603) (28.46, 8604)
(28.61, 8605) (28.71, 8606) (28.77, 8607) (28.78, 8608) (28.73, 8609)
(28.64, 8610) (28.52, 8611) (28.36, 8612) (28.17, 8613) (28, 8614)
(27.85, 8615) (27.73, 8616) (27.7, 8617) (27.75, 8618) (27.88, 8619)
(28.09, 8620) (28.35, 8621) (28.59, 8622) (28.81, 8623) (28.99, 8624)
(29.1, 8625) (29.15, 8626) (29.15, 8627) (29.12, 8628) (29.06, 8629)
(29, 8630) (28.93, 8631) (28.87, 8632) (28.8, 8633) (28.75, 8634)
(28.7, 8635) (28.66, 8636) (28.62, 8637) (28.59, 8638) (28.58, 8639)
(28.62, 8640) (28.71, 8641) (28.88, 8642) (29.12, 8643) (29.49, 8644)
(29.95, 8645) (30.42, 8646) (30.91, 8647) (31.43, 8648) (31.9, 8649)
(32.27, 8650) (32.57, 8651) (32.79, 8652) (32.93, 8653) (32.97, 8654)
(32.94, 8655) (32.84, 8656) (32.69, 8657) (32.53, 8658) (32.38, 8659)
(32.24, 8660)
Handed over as -1.5 A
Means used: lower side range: 28.8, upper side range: 28.2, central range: 30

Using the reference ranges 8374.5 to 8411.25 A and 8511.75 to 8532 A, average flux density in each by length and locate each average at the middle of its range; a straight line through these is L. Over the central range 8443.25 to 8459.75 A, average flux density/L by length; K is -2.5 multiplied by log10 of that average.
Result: -0.06 mag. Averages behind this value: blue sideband 28.1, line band 30.5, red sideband 30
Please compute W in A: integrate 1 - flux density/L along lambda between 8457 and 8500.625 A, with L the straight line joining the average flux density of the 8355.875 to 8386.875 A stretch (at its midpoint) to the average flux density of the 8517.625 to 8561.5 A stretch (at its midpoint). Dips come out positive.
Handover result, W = -1.56 A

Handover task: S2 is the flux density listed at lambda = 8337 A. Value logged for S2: 28.87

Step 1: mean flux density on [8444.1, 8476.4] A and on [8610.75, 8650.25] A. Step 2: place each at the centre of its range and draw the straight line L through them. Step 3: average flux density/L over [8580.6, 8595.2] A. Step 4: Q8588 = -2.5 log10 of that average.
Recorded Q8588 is 0.051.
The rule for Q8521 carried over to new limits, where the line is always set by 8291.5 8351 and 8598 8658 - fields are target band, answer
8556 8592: 1.5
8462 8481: -1.6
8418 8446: 0.6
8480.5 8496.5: 0.5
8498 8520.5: -1.3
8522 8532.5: -0.2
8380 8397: 1.1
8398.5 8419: -0.5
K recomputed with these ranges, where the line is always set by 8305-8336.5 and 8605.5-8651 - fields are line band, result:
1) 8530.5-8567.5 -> 0.01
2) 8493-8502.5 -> -0.05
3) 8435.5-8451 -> -0.03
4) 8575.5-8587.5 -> 0.01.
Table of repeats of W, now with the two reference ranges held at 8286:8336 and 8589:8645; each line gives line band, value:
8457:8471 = -1.54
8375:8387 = 0.47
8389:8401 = 0.24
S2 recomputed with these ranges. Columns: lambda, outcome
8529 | 30.06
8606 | 28.71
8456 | 30.76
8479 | 30.1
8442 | 28.75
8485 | 27.82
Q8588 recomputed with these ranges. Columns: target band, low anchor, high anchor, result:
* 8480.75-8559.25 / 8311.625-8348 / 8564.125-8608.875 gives -0.04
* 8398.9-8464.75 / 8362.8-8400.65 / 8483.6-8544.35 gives -0.03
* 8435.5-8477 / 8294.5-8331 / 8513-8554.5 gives -0.05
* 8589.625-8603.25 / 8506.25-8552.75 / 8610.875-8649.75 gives 0.05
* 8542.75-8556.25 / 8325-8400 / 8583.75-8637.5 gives -0.05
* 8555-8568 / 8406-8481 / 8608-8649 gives 0.07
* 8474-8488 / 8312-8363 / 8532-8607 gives -0.03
